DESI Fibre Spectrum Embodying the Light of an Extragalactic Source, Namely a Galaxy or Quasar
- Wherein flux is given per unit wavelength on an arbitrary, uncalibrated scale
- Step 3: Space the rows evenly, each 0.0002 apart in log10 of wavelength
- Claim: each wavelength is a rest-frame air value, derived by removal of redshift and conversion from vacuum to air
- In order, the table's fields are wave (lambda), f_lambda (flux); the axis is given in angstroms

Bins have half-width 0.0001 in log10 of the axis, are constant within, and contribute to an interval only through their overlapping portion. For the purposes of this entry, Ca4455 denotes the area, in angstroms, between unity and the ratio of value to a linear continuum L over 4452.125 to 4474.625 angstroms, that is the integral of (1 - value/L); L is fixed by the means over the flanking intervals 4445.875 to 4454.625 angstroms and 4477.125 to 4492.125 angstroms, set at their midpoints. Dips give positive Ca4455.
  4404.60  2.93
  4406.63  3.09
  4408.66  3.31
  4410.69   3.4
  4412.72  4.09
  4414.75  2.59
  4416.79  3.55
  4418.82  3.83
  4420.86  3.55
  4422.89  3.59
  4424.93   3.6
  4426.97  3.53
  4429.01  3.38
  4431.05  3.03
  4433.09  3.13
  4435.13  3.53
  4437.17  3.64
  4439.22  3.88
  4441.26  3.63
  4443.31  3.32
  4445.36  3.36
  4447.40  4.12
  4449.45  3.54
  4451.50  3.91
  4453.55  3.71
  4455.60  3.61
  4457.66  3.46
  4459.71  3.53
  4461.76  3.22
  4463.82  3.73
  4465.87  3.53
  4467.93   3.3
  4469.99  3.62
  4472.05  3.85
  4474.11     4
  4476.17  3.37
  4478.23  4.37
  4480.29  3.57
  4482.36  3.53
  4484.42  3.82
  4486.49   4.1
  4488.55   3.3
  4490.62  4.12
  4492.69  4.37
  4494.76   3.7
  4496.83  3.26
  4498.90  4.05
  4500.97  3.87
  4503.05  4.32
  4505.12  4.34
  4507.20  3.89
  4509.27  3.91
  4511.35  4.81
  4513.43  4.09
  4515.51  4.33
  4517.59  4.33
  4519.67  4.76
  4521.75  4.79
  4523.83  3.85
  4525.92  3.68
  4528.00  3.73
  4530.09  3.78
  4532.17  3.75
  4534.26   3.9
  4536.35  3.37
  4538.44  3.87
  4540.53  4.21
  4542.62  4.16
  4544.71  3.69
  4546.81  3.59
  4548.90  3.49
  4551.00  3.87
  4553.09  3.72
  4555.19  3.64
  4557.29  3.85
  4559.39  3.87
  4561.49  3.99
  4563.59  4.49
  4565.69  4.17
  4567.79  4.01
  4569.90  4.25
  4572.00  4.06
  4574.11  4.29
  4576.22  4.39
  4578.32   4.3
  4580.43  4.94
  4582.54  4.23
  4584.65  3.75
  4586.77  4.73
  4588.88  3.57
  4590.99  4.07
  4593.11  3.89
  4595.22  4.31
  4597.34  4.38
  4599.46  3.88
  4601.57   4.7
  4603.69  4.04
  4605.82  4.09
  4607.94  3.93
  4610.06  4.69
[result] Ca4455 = 1.31 angstroms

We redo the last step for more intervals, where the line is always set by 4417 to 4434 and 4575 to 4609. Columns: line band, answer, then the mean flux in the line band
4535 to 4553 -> 0.94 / 3.78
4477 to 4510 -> -1.23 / 3.9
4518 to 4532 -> -0.67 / 4.09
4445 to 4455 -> -0.50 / 3.75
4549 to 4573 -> 0.54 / 3.97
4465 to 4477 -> 0.15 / 3.62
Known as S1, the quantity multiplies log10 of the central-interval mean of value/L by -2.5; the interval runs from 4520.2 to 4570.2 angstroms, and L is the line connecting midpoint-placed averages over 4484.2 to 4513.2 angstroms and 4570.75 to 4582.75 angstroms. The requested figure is 0.08 mag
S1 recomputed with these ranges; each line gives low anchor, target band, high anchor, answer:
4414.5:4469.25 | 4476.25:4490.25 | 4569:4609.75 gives -0.02 mag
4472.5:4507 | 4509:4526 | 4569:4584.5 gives -0.08 mag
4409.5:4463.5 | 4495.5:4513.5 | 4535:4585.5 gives -0.07 mag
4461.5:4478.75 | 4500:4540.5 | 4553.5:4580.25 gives -0.05 mag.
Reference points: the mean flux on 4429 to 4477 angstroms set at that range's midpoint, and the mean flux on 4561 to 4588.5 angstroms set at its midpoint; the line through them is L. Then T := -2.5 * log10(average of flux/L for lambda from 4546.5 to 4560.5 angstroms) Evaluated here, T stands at 0.12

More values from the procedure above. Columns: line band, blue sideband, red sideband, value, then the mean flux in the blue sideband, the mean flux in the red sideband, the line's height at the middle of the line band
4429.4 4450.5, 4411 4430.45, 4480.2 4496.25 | 0.02 mag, 3.51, 3.81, 3.59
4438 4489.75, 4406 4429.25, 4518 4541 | 0.01 mag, 3.47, 3.98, 3.68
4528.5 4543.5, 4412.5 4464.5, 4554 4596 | 0.03 mag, 3.53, 4.14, 3.96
